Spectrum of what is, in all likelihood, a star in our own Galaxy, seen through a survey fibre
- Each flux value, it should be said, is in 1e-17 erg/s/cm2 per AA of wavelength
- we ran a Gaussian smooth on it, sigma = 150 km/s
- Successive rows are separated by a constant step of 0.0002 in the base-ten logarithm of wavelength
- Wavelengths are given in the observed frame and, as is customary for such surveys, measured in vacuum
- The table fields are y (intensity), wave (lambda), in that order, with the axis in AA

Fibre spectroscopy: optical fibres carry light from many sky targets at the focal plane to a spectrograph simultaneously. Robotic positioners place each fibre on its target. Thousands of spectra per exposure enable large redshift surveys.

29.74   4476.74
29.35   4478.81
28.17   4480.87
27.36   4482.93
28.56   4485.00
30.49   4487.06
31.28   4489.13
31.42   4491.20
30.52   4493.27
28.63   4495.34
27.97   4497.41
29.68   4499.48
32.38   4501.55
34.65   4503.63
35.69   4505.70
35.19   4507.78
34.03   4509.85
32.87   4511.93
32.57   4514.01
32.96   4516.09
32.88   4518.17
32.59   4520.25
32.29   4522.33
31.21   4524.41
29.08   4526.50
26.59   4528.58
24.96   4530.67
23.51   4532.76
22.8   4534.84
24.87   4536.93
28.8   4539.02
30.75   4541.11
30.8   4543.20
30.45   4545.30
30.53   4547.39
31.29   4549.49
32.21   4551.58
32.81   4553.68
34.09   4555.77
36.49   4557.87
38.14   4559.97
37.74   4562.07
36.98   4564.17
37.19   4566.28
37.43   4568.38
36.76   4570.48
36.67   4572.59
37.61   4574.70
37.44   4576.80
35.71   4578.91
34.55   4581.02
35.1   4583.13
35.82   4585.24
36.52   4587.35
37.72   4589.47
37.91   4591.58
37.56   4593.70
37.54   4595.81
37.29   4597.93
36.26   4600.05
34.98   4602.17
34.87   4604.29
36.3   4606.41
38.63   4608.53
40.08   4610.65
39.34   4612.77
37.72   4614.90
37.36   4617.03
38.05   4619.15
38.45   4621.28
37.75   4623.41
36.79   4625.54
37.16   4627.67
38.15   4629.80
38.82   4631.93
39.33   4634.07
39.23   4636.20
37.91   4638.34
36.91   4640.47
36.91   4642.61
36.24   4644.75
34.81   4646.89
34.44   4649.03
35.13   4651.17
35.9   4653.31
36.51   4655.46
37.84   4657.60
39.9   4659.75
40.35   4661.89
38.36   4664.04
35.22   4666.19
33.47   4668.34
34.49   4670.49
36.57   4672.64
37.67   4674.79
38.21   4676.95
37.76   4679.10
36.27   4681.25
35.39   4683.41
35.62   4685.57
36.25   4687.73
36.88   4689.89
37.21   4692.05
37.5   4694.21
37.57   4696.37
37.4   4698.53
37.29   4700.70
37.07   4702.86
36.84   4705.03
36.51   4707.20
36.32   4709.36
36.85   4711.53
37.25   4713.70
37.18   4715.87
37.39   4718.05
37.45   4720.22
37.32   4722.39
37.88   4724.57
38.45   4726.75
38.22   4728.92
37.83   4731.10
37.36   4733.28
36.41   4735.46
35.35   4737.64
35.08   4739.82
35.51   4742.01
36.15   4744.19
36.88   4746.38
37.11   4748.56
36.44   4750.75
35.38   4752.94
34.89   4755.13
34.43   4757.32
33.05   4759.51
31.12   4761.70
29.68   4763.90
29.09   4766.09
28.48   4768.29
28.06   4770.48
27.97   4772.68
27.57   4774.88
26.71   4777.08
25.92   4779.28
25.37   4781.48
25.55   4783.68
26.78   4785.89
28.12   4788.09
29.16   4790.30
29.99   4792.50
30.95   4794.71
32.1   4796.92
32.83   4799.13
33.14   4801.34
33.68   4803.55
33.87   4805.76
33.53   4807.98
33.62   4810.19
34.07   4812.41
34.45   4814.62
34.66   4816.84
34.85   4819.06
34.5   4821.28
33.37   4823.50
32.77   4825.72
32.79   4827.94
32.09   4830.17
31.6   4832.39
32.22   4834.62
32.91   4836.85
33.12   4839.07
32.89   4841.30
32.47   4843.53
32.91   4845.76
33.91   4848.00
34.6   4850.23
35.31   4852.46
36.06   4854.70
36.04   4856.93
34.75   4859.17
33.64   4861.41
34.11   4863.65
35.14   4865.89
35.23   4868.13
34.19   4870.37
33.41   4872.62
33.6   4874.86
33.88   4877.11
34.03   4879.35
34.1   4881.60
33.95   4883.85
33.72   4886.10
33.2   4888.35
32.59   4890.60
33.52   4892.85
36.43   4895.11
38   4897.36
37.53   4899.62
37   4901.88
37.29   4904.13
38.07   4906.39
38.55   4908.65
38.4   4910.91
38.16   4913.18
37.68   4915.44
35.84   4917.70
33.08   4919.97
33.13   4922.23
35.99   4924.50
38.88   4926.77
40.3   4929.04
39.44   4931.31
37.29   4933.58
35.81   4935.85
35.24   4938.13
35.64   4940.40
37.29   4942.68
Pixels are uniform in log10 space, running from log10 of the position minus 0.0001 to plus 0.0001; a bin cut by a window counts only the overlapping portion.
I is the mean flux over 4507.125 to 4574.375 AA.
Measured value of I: 32.2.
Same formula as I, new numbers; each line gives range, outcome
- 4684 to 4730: 37.1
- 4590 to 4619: 37.4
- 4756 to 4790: 28.6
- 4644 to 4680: 36.6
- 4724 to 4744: 36.8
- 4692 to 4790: 34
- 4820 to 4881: 33.8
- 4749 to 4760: 35.1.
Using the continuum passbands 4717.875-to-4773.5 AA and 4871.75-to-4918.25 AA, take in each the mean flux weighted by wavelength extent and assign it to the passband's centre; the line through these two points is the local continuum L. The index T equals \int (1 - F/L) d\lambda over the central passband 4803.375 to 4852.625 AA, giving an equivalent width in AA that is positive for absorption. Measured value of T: 2.5 AA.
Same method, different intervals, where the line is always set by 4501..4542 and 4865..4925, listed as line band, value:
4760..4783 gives 3.87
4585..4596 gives -2.05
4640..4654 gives -1.55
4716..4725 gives -1.18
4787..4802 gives 1.43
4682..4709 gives -3.29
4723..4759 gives -3.28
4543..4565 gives -2.08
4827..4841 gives 0.86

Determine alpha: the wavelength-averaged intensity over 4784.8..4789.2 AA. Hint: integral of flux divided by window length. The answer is 27.5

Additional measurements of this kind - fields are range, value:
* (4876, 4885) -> 34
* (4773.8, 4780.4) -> 26.7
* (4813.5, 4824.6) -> 34.4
